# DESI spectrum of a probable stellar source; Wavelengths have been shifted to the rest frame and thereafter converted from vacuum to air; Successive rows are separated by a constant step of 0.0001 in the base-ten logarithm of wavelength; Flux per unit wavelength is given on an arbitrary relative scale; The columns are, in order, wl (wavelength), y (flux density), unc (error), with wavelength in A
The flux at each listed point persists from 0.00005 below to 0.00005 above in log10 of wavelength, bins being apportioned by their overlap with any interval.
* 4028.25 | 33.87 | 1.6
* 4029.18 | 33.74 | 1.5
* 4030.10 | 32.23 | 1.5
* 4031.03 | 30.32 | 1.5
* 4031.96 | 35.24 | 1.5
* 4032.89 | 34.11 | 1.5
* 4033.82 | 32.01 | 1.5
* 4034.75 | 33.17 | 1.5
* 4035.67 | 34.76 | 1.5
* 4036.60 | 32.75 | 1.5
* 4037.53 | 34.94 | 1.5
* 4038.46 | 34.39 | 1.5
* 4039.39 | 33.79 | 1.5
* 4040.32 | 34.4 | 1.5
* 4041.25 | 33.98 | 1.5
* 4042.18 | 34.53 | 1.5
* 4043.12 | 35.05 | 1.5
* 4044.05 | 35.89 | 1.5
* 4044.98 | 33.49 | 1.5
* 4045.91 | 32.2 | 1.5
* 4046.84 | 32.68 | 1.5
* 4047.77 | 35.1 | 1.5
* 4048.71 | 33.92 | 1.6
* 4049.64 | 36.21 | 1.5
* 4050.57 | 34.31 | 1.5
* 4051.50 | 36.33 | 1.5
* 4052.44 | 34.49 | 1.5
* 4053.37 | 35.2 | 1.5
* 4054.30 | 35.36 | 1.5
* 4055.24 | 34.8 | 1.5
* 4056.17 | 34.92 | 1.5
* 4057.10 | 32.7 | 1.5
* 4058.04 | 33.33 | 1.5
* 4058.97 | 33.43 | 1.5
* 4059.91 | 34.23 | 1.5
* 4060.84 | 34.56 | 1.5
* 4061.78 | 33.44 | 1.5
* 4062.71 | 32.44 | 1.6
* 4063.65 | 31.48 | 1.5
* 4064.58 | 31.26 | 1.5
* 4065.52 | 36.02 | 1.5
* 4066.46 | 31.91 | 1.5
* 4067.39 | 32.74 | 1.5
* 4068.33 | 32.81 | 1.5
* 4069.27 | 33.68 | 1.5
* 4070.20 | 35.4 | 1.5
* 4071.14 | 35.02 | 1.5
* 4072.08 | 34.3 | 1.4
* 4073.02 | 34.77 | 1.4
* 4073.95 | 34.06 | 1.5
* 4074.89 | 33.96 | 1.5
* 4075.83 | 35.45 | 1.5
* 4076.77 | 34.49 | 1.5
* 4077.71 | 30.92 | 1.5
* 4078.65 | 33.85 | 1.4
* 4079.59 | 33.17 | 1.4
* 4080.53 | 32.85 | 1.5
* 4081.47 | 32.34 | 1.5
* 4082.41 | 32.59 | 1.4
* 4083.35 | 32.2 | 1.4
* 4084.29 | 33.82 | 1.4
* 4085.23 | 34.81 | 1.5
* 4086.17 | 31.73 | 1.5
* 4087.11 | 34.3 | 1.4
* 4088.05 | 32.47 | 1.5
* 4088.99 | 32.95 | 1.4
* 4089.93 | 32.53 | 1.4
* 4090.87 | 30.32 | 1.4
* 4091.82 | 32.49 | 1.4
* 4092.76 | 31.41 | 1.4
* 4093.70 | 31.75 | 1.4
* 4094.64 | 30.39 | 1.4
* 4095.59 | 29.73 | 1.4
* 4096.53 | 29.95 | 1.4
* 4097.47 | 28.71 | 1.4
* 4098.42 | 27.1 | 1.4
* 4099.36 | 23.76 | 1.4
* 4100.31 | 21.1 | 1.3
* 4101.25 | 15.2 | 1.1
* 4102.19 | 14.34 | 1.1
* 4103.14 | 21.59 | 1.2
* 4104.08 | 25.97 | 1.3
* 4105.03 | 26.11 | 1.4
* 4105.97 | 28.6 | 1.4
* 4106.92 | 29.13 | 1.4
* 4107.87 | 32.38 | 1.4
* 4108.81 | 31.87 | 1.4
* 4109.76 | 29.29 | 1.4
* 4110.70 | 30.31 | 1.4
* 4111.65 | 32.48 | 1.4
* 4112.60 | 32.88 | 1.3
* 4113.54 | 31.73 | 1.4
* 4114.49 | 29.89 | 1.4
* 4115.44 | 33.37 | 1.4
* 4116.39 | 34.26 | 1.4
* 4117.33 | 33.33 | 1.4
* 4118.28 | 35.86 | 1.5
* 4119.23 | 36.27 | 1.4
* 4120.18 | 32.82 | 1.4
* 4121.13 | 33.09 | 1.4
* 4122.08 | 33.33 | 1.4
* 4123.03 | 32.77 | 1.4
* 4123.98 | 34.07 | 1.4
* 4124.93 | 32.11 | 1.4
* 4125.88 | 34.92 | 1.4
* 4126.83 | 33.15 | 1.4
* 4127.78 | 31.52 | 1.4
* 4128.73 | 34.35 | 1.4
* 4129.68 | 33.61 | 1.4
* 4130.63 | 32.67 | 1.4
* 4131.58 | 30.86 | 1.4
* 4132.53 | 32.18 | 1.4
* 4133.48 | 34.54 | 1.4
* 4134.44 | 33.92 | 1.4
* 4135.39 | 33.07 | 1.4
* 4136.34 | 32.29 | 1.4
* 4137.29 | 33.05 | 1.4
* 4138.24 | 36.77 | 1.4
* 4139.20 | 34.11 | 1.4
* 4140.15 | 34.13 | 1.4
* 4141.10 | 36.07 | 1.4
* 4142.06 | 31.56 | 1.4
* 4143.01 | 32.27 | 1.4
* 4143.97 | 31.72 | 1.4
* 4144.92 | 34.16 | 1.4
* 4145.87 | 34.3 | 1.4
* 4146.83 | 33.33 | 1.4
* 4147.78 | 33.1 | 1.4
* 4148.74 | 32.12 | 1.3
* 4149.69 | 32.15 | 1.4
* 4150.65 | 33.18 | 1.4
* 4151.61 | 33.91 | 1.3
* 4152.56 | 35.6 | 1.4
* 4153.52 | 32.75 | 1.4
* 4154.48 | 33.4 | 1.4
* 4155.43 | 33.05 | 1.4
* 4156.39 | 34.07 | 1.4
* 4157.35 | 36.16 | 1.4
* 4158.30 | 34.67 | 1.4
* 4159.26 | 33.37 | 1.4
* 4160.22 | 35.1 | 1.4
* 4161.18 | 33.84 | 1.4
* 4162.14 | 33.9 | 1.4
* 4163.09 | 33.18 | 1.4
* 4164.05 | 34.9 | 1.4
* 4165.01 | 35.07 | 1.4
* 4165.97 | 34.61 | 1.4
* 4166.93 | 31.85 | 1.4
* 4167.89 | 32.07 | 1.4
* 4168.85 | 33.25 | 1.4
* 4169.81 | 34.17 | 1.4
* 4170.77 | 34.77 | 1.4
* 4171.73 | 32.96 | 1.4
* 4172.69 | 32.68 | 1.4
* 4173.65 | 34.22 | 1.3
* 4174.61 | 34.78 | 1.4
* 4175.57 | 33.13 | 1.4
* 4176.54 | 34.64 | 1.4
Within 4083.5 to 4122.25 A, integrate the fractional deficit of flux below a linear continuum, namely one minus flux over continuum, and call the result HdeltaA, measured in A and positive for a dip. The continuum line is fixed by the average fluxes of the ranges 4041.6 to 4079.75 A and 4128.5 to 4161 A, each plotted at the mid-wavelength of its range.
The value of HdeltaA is 4.25 A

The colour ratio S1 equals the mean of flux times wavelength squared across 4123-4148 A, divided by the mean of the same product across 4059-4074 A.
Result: 1.03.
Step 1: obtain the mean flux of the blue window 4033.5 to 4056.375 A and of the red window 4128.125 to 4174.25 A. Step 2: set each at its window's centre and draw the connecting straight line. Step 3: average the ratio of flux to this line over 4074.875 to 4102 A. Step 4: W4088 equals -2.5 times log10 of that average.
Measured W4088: 0.11 mag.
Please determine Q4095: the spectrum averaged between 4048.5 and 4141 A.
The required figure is 32.2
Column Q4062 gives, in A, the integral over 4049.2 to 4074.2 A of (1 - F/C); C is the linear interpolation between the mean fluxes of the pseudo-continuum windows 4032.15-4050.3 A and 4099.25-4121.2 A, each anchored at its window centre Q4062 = -1.1 A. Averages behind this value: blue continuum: 34.1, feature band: 34.1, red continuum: 29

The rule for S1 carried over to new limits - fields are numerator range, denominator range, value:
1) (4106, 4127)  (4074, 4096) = 1.01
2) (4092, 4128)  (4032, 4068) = 0.91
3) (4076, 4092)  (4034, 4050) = 0.98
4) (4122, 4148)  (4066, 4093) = 1.03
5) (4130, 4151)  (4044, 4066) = 1.02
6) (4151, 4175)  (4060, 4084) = 1.06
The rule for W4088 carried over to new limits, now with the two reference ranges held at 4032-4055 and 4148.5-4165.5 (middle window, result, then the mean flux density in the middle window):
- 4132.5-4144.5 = 0.01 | 33.6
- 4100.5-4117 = 0.21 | 28.1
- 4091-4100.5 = 0.18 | 28.9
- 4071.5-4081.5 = 0.02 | 33.7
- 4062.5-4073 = 0.03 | 33.4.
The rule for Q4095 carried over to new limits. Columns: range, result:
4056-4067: 33.3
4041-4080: 34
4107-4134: 32.8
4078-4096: 32.4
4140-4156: 33.3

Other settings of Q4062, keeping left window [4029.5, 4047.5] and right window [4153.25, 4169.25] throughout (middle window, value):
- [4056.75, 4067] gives 0.17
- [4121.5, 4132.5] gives 0.27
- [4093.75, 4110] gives 3.60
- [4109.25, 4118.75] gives 0.41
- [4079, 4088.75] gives 0.21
